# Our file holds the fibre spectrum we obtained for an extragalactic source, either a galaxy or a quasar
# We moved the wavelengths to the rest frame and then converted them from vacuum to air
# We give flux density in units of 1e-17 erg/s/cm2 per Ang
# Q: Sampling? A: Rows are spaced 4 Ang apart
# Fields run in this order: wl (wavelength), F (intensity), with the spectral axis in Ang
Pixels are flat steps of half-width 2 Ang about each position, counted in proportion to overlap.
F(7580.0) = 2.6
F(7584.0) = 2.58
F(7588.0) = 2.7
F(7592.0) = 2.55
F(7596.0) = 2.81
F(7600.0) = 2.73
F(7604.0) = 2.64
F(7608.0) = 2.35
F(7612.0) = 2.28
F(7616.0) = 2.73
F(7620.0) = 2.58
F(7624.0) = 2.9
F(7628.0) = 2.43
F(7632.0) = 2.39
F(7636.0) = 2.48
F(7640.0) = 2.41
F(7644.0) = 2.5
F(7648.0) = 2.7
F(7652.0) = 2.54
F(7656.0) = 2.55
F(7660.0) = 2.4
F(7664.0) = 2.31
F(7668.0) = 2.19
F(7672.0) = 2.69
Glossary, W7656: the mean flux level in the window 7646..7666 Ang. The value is 2.5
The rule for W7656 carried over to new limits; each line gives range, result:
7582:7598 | 2.66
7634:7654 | 2.53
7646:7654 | 2.62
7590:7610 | 2.62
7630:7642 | 2.43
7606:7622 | 2.48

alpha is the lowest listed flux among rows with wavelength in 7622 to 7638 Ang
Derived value 2.39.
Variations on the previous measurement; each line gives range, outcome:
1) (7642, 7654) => 2.5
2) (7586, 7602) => 2.55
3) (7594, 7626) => 2.28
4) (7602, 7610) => 2.35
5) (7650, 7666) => 2.31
